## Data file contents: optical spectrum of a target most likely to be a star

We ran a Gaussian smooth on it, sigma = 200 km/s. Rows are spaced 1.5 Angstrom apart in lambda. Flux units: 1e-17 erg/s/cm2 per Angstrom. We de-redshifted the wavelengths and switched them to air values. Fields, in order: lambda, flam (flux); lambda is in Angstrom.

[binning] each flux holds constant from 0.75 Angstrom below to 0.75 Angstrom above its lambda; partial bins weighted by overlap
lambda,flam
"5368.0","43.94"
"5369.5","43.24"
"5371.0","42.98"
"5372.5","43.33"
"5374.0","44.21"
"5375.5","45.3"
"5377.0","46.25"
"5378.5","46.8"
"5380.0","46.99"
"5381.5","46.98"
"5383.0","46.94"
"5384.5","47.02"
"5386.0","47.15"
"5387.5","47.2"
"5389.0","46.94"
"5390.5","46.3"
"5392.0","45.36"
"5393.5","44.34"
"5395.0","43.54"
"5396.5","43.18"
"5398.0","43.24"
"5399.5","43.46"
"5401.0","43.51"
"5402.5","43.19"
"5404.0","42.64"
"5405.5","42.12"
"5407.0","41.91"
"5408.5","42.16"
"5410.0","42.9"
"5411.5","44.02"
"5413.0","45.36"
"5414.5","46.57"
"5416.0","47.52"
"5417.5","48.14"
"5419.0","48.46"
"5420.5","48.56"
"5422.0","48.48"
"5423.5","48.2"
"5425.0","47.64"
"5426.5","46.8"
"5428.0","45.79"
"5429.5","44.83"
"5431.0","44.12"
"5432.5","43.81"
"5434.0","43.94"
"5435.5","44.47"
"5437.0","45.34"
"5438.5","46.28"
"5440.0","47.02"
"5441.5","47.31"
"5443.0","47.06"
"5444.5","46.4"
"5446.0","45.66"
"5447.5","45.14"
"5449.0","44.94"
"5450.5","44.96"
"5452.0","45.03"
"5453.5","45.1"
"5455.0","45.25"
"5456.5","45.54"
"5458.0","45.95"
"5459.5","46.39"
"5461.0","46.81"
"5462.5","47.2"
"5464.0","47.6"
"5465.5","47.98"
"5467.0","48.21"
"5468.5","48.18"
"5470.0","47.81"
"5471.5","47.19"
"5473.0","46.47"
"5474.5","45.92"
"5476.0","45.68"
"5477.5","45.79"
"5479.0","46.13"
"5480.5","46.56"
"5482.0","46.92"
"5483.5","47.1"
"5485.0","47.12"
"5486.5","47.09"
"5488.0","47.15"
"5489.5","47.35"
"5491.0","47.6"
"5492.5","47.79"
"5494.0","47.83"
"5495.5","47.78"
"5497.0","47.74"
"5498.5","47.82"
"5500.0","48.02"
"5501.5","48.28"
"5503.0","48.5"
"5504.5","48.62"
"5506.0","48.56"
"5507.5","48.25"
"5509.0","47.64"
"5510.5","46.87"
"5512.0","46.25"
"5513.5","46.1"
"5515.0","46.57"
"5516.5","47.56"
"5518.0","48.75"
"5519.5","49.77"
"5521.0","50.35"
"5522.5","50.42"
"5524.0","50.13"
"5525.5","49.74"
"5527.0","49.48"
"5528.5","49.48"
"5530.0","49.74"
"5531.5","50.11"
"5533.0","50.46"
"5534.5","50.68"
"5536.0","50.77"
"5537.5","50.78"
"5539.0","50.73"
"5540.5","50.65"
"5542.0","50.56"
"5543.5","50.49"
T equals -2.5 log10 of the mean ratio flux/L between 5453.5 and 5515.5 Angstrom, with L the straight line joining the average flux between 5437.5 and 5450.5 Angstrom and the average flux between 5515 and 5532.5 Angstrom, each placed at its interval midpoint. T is 0.02 mag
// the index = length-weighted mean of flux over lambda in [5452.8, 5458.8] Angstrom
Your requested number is 45.5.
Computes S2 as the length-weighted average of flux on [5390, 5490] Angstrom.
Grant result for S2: 45.8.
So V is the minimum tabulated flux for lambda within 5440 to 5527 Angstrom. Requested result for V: 44.94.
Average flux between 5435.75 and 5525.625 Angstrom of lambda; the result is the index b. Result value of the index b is 47.1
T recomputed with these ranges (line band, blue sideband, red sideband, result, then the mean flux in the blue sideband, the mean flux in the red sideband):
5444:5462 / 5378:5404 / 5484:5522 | 0.03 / 45.3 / 47.8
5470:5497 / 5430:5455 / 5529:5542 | 0.02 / 45.4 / 50.5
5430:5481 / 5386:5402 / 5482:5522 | 0.01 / 44.8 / 47.8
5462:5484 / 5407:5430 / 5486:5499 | 0.01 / 46.2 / 47.6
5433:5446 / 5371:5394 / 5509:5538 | 0.03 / 46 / 49.1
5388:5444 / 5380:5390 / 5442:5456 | 0.02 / 47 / 45.5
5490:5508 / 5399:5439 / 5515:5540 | 0.01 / 45.2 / 49.8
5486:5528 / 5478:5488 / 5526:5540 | 0.01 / 46.8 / 50.2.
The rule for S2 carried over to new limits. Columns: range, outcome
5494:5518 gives 47.7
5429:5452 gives 45.4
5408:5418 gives 45.2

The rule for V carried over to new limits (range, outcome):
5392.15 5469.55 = 41.91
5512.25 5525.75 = 46.1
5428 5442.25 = 43.81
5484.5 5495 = 47.09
